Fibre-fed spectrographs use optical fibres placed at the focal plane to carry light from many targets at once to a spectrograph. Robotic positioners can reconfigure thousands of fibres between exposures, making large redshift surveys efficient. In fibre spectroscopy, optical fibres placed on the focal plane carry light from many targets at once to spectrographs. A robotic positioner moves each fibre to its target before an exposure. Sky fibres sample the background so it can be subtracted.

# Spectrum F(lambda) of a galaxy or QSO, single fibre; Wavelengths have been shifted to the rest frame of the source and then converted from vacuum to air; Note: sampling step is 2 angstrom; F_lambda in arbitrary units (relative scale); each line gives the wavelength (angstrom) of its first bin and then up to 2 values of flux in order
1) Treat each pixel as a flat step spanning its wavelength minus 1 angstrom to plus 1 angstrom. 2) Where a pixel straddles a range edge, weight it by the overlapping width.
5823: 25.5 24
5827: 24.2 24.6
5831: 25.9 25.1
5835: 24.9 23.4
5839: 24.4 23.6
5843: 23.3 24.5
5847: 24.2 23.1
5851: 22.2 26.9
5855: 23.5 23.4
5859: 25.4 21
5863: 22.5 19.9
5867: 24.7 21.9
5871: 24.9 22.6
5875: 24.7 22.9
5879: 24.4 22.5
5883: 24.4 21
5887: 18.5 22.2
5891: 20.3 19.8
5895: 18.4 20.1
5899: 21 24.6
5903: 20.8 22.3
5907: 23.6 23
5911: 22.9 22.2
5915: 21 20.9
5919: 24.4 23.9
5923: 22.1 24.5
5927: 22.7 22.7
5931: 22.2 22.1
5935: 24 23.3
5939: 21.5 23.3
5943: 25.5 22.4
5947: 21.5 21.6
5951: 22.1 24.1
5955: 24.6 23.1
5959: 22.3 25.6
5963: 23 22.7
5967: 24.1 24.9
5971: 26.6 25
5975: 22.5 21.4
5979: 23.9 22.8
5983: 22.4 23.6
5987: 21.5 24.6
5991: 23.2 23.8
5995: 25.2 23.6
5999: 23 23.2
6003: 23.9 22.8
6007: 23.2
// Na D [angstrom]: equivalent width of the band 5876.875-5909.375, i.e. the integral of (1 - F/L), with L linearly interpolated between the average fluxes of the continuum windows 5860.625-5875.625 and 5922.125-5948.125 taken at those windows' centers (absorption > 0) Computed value 1.6 angstrom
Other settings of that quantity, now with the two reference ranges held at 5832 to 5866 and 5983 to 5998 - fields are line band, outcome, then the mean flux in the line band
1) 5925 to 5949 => 0.74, 22.9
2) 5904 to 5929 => 0.84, 22.8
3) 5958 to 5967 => 0.03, 23.5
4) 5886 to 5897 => 1.74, 19.9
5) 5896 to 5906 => 0.78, 21.8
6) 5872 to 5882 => 0.07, 23.4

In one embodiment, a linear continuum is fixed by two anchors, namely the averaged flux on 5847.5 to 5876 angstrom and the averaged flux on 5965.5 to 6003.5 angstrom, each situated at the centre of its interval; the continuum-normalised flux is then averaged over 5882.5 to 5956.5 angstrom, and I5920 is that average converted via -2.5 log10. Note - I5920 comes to 0.06 mag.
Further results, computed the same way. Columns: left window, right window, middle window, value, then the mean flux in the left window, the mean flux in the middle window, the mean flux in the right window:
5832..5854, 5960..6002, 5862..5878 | 0.048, 24.1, 23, 23.6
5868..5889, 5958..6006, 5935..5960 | 0.015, 22.8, 23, 23.6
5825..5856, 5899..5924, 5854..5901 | 0.055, 24.2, 22.2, 22.6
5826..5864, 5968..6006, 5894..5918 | 0.100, 24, 21.7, 23.6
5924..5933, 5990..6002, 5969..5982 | -0.016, 22.9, 23.8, 23.7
